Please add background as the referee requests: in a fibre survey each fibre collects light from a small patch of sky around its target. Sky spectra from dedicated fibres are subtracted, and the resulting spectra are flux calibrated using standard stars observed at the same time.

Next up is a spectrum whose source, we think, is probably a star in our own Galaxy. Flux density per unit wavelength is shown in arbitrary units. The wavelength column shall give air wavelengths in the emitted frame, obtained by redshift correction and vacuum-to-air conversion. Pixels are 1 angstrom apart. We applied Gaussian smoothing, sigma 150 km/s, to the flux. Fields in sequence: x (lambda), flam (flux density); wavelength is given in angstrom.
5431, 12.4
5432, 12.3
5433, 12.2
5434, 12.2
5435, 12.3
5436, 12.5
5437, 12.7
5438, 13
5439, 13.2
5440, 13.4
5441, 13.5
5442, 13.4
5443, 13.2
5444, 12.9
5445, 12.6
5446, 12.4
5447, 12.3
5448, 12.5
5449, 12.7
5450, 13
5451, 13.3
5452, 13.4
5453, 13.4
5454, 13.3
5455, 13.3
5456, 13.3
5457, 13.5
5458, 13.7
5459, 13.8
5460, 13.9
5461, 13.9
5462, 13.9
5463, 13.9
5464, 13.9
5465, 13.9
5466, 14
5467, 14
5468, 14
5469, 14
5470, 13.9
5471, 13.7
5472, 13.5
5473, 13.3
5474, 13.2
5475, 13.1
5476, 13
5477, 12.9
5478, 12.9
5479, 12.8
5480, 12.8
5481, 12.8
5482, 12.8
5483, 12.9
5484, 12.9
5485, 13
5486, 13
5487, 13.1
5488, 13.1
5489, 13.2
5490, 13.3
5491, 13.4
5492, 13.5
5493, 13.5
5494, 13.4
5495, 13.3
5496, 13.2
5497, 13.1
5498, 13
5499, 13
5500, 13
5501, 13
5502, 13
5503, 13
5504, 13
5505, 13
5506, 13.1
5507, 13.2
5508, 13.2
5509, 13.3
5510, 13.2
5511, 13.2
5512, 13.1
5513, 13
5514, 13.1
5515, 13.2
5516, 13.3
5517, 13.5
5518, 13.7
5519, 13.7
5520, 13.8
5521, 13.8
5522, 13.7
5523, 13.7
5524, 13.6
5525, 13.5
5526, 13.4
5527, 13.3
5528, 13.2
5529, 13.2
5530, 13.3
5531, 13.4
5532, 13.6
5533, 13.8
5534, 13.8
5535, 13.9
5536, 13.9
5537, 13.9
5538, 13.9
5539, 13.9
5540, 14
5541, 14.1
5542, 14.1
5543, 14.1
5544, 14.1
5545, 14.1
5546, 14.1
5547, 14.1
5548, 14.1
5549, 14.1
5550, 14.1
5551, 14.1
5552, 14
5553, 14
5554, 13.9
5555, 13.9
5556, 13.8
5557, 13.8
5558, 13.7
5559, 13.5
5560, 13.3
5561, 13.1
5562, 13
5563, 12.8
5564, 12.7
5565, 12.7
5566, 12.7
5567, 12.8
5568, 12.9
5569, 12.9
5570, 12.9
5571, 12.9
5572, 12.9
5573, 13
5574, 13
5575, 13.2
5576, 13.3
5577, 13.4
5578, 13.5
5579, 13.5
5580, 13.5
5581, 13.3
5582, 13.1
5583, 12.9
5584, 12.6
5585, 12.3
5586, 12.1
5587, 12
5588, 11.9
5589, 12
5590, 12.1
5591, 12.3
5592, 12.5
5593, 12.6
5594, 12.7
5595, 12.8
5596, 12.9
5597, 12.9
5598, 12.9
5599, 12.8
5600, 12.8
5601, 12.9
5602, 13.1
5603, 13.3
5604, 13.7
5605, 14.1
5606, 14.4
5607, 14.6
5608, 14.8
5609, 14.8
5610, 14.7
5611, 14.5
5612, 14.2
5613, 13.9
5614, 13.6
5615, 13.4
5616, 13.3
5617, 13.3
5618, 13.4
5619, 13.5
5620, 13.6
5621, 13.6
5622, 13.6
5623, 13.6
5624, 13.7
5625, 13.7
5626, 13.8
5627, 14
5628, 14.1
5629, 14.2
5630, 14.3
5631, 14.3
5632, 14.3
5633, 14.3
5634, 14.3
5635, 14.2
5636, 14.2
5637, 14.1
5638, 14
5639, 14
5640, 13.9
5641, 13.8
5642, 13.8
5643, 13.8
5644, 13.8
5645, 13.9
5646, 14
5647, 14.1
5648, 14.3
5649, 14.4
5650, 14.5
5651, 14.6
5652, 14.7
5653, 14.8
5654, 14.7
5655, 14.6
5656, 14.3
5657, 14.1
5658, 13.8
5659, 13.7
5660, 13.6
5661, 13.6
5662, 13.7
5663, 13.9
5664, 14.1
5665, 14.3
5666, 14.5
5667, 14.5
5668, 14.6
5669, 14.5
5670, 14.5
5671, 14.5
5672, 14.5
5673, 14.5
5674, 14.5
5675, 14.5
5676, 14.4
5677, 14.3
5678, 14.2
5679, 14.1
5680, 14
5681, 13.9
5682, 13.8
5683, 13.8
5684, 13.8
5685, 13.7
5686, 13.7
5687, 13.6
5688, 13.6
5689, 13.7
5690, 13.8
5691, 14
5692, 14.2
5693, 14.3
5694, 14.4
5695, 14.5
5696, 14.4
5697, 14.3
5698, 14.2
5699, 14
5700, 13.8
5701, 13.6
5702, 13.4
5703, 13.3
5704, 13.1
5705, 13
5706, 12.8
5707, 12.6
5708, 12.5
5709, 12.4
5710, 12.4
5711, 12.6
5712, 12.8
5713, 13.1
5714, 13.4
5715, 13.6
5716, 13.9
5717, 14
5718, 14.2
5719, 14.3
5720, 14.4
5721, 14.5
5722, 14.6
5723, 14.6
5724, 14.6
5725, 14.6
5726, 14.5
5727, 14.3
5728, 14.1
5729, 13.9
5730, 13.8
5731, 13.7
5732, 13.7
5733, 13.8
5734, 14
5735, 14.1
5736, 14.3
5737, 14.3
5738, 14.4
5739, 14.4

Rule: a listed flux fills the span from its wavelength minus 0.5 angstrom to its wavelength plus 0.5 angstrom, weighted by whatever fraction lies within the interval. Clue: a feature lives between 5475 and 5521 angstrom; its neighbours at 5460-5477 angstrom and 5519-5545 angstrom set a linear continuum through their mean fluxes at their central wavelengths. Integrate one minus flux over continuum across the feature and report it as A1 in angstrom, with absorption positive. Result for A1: 1.9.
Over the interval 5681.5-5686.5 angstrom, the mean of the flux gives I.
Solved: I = 13.8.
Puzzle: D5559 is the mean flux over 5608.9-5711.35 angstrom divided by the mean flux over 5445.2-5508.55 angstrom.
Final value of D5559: 1.1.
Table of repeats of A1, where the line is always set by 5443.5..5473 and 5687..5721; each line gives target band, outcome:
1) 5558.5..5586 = 1.0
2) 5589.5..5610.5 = 0.3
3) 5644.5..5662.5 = -0.8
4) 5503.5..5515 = 0.3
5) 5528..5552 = -0.7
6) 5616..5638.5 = -0.6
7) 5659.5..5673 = -0.6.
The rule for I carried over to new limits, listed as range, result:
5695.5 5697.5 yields 14.4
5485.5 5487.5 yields 13.1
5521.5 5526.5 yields 13.6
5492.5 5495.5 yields 13.4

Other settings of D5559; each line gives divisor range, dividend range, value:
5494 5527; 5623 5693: 1.06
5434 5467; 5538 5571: 1.03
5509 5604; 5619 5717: 1.05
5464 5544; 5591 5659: 1.03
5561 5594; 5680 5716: 1.06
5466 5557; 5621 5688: 1.05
